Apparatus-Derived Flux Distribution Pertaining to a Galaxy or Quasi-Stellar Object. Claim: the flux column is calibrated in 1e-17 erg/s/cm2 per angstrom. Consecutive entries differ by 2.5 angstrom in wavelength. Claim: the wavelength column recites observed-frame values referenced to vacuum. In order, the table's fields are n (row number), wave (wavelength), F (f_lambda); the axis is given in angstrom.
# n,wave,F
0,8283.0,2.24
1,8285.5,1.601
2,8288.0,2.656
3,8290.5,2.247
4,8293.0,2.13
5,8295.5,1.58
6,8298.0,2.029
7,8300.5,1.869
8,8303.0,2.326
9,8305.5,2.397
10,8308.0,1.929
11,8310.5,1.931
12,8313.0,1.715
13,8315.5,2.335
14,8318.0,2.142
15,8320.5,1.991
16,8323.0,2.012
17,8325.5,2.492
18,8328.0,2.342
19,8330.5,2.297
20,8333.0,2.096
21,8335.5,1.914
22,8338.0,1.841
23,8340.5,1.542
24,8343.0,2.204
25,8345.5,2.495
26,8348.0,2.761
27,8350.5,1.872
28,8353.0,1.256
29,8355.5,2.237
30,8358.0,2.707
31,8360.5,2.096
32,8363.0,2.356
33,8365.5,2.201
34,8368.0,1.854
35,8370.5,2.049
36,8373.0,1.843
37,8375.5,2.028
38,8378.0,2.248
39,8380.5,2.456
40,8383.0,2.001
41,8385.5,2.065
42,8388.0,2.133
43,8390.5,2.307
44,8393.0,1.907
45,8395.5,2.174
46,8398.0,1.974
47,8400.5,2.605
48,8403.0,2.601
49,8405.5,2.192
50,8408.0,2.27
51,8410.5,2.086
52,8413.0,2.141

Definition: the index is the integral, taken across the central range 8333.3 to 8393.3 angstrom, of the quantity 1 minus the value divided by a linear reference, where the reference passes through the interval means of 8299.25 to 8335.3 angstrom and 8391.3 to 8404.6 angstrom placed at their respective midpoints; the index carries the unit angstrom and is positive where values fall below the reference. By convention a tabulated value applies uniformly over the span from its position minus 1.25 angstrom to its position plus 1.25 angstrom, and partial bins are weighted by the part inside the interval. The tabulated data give 2.6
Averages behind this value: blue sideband 2.13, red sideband 2.25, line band 2.1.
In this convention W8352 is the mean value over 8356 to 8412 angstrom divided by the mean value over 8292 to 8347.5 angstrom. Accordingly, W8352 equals 1.1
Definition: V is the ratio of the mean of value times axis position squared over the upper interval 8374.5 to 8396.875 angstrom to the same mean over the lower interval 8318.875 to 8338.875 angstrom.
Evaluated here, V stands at 1.02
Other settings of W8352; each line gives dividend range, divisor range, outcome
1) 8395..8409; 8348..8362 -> 1.10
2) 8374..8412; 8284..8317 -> 1.07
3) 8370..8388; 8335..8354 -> 1.05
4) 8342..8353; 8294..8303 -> 1.16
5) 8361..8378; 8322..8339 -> 0.96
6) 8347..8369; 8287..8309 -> 1.01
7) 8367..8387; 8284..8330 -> 0.99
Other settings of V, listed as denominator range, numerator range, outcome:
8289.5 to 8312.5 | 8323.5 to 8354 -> 1.04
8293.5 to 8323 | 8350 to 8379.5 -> 1.04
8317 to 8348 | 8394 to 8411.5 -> 1.08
